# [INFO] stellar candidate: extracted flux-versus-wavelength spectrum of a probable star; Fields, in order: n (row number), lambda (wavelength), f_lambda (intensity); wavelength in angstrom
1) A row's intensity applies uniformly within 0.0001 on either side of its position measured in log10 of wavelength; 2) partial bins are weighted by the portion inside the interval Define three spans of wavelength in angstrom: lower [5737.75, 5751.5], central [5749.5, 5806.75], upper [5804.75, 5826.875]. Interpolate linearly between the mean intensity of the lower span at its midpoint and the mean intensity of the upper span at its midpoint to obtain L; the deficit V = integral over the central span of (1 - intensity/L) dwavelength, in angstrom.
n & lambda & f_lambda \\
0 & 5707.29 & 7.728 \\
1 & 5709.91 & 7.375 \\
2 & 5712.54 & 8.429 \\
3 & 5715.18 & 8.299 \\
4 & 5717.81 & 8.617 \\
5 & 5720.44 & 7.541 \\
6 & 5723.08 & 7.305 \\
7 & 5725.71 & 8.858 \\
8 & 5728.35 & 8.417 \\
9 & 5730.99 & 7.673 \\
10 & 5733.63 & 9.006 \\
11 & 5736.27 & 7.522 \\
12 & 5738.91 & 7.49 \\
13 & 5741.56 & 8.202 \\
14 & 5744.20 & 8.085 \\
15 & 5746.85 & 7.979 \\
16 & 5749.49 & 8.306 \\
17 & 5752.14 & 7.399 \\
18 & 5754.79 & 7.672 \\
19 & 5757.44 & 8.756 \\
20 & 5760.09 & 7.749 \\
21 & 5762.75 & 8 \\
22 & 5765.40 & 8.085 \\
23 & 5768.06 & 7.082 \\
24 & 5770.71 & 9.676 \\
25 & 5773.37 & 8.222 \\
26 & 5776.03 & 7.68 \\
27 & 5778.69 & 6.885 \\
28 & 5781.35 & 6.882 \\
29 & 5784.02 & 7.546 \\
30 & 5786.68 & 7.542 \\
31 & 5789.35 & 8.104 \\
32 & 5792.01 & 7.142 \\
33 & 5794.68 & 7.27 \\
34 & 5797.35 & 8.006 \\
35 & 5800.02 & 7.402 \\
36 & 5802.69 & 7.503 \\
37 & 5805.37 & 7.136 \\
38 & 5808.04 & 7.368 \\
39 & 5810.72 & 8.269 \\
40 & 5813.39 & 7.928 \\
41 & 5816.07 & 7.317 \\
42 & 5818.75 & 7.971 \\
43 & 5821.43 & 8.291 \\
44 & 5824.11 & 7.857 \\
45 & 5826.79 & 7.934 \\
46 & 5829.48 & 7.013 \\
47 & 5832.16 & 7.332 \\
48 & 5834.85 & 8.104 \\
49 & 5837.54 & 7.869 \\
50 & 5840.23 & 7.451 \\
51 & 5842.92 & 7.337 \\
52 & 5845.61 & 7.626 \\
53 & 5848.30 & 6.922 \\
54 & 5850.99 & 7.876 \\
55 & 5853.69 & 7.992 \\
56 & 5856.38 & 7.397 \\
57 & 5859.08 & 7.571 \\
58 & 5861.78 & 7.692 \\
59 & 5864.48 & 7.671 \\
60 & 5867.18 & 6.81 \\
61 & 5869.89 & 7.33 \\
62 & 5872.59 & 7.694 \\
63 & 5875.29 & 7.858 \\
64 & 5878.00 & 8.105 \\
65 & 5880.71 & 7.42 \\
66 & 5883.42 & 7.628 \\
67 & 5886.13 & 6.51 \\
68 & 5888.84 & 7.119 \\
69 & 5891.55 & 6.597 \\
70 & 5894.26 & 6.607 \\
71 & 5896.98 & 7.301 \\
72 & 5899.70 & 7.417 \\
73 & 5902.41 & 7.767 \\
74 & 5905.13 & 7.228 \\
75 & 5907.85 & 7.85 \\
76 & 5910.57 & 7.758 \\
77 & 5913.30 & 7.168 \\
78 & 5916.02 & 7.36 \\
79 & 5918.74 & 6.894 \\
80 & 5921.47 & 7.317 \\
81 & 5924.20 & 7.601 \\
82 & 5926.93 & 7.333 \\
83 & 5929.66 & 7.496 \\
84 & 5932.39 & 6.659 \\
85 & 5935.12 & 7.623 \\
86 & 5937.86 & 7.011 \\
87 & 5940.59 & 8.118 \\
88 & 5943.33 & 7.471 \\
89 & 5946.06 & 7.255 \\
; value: 1.3 angstrom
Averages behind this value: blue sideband 7.99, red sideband 7.8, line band 7.71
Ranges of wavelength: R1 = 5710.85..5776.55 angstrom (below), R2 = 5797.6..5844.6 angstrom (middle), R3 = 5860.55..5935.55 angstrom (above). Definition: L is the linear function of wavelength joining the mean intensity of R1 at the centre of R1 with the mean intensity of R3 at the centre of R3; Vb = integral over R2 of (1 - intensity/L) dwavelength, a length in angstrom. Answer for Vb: 0.3 angstrom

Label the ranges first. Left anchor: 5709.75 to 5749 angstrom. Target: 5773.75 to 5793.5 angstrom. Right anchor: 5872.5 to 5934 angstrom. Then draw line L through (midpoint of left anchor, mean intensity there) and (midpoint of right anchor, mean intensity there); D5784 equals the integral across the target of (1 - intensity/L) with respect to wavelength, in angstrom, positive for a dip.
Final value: 1.0 angstrom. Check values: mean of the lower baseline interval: 8.08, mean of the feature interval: 7.44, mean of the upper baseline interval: 7.33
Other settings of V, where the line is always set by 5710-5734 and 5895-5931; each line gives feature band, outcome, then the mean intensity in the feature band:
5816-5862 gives 0.30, 7.65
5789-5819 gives 0.95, 7.59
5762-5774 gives -0.37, 8.23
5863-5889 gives 0.43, 7.43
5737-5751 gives 0.16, 7.98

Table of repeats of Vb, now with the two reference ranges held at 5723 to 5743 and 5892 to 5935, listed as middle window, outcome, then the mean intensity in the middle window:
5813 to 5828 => -0.3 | 7.88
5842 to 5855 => 0.1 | 7.56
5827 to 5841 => 0.1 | 7.58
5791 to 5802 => 0.5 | 7.47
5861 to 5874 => 0.1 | 7.43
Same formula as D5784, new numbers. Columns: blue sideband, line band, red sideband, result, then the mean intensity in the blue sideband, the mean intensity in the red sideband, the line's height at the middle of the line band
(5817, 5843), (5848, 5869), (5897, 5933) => 0.3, 7.73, 7.38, 7.61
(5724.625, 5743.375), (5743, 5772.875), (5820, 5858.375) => -0.1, 8.15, 7.64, 8.04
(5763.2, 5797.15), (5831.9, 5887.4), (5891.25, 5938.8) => -0.6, 7.7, 7.29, 7.46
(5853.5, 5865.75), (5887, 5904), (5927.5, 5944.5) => 0.9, 7.64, 7.39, 7.52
